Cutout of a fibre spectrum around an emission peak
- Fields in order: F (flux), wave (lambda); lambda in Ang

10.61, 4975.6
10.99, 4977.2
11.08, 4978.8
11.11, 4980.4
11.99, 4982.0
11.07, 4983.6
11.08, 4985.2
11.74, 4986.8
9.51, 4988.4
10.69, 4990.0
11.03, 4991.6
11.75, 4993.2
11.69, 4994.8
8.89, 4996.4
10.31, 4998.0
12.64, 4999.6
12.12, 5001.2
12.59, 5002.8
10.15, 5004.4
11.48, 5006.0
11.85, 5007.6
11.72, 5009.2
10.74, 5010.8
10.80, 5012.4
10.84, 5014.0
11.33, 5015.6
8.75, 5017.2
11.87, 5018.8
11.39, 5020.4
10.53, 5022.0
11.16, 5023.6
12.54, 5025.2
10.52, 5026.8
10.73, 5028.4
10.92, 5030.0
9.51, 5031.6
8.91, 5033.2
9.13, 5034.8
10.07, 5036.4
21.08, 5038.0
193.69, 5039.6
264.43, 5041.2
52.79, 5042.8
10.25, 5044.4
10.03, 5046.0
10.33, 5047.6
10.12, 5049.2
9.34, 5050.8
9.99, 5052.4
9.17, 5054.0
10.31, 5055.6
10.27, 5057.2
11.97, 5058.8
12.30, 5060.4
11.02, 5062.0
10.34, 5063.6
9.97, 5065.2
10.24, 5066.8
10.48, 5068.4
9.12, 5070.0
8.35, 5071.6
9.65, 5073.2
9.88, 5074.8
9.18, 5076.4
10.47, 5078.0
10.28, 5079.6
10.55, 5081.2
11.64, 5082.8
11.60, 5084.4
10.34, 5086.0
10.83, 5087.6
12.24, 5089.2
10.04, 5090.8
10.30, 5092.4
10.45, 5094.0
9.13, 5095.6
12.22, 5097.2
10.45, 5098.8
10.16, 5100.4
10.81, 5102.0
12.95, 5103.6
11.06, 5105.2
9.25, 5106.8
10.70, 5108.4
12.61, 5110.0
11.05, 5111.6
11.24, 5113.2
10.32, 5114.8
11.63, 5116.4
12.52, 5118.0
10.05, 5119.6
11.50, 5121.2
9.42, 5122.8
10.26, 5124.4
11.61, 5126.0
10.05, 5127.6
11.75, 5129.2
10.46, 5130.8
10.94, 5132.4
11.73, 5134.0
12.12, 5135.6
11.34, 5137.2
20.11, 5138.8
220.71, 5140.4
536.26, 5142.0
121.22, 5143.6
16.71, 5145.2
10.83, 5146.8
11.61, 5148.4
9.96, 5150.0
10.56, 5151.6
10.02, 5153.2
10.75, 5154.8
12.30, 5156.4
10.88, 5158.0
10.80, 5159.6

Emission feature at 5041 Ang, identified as H-beta 4861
